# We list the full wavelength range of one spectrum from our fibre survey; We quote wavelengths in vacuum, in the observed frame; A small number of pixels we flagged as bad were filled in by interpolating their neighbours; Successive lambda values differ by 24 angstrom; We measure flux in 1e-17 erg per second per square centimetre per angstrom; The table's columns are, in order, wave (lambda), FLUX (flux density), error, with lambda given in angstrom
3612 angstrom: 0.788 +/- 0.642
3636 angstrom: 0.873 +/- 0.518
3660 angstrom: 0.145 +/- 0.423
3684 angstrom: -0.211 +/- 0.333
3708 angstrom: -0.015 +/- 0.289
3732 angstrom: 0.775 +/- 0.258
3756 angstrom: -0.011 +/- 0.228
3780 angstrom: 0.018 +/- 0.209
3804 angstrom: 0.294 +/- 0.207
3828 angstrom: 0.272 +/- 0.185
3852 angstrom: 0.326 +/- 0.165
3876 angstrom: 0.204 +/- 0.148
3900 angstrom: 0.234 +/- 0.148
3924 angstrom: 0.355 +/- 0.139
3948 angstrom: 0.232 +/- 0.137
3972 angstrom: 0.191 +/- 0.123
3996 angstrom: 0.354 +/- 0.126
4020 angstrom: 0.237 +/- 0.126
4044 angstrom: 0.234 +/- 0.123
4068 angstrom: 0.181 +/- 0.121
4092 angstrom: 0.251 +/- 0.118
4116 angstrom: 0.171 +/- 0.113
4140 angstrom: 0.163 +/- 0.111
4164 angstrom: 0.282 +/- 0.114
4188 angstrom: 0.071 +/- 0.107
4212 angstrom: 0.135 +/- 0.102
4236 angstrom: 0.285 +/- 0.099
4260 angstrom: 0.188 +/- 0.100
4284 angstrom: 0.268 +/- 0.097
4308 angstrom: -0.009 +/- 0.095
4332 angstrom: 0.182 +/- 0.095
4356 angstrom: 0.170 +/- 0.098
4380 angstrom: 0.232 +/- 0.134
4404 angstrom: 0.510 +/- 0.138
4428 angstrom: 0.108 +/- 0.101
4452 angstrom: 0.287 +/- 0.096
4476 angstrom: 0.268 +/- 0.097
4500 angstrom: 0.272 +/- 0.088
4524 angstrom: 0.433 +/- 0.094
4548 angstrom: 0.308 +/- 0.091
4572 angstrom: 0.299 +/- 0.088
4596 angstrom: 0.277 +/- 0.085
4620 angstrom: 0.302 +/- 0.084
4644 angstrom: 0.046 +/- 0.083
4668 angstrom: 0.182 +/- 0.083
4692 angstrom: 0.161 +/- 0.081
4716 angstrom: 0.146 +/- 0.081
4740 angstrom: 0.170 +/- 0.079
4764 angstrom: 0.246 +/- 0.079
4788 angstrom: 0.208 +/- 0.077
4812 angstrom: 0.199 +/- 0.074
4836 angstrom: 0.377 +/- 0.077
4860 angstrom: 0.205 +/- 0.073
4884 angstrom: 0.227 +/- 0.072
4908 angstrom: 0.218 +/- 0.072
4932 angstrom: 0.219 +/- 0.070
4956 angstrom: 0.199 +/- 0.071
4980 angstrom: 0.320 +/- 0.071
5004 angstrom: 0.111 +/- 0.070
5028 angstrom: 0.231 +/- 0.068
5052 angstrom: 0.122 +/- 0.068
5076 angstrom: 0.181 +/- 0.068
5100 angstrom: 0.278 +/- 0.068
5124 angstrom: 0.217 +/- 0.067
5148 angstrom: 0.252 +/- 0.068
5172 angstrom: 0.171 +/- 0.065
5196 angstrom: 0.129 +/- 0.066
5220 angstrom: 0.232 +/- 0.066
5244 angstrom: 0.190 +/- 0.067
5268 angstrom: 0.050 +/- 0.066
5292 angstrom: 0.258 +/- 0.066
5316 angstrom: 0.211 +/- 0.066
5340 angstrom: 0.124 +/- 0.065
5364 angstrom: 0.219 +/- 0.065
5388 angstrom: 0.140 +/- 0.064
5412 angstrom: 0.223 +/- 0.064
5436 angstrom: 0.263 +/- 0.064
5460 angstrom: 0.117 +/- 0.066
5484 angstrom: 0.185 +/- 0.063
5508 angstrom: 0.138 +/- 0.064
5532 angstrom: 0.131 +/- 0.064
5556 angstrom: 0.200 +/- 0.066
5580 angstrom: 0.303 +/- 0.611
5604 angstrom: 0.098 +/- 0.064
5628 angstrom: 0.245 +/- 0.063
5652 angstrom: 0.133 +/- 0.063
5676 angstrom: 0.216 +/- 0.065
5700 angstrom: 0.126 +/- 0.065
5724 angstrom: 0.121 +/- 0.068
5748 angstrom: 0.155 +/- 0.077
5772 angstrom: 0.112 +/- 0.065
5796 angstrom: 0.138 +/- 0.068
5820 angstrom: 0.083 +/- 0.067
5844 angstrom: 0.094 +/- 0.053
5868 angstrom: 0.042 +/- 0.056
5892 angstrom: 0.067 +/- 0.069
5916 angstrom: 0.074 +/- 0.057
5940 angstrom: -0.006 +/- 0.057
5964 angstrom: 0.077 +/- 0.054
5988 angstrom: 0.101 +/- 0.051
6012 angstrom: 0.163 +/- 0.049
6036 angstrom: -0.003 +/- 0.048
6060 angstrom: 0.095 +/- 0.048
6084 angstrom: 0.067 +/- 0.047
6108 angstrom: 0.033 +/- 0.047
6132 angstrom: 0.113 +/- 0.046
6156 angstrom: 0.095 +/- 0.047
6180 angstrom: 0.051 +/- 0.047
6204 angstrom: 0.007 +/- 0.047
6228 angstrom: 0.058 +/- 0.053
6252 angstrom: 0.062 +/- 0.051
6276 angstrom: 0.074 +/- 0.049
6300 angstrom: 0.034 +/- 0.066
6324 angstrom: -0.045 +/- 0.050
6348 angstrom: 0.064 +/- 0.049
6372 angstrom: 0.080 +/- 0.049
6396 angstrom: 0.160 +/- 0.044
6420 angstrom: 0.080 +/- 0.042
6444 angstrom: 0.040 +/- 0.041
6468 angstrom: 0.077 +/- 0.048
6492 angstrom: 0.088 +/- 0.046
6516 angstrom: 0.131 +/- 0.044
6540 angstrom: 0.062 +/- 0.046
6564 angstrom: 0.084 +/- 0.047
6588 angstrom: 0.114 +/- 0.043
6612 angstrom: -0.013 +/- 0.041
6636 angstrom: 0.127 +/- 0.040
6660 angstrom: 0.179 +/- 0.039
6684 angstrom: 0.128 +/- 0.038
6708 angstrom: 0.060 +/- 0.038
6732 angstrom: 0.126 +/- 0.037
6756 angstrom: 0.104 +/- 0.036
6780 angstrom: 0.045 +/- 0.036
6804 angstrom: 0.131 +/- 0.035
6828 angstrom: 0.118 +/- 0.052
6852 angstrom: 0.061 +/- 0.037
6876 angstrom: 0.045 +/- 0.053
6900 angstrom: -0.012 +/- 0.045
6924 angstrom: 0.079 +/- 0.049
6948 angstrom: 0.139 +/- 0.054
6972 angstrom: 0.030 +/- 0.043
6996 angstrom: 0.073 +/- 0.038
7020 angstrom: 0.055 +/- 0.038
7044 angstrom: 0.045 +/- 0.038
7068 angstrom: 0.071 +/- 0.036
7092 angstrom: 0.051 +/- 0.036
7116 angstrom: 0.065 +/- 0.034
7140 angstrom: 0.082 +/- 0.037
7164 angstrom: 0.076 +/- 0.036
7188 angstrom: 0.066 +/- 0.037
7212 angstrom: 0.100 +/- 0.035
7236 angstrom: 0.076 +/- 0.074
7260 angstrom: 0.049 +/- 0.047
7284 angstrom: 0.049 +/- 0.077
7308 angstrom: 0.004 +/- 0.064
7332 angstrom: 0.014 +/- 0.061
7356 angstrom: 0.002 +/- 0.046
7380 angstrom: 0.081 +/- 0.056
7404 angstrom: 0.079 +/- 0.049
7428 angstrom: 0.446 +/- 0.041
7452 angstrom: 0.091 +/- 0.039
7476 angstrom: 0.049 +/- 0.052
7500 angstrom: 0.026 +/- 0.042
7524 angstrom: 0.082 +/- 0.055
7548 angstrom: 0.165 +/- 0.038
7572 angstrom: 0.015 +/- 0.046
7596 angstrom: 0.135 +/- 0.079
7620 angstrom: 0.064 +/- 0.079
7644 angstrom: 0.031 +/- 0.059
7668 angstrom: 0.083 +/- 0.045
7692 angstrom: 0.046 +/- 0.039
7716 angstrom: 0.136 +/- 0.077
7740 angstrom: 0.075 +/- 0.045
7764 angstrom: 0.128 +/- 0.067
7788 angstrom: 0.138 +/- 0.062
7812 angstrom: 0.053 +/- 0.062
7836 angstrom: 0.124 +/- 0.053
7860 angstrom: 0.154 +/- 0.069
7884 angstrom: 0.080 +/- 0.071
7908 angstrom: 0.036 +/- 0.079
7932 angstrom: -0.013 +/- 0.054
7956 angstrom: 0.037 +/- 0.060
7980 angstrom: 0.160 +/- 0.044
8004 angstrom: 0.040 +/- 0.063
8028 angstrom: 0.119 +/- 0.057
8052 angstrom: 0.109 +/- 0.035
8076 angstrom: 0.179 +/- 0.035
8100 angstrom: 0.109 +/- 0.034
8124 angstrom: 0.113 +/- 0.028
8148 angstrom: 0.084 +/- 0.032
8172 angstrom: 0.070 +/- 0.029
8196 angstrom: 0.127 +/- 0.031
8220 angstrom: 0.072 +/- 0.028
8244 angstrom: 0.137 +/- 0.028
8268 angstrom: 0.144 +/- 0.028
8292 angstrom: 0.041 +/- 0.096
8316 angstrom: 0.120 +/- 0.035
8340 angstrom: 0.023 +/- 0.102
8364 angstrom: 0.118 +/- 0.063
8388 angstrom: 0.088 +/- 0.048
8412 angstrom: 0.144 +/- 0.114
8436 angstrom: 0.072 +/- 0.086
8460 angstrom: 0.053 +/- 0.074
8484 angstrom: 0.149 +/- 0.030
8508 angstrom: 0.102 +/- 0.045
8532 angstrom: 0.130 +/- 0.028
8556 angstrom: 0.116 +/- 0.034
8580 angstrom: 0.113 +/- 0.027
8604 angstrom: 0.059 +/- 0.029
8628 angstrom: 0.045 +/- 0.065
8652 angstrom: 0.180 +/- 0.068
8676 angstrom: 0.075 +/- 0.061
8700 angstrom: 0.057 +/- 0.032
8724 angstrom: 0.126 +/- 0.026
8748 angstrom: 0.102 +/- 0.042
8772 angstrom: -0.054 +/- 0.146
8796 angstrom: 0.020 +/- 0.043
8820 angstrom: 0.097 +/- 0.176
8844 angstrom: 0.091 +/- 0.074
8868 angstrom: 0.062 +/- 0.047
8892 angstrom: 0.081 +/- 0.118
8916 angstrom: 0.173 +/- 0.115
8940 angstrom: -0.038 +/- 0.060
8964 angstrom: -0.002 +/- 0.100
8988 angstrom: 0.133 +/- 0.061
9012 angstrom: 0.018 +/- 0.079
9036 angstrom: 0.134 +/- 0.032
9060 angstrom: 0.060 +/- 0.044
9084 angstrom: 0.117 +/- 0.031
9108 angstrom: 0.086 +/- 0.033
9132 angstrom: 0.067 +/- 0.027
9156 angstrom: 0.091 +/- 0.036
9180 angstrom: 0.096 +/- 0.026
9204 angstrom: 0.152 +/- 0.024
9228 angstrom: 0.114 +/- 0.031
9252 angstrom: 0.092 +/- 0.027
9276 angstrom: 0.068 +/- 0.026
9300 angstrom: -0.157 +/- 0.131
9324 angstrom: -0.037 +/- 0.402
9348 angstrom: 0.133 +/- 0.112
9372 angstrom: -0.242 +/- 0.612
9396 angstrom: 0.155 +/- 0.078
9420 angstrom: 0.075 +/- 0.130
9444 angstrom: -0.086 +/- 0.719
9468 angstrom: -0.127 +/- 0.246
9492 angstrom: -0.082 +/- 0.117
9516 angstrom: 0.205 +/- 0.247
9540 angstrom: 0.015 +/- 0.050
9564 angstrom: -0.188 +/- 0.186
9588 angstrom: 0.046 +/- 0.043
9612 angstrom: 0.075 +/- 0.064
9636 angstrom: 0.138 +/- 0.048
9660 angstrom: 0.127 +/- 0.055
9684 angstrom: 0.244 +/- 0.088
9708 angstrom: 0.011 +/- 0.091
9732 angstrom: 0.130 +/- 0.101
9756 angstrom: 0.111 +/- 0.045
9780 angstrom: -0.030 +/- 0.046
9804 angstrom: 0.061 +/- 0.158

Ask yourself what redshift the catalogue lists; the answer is 0.99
